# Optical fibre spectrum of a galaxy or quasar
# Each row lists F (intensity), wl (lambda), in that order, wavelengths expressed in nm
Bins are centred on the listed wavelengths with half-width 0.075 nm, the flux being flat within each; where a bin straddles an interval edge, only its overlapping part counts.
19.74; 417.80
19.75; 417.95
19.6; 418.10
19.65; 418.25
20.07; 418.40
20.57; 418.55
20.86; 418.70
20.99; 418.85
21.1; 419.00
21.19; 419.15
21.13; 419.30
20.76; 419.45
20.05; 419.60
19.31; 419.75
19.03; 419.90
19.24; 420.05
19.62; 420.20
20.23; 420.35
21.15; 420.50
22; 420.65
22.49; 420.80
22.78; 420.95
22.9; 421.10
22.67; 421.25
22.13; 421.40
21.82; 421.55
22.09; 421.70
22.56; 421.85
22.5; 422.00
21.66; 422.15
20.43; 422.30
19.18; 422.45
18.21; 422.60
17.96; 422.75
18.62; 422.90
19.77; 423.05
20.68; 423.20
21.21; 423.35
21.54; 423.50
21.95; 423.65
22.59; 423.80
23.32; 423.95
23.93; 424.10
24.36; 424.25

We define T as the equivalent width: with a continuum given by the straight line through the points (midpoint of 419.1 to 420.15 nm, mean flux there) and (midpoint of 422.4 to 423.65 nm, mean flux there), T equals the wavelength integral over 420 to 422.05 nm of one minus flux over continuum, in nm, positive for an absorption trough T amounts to -0.185 nm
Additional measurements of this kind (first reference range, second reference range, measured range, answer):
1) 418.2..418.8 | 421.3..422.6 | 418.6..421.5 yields -0.03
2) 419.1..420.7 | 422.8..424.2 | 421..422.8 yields -0.02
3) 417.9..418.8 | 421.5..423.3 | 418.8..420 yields -0.01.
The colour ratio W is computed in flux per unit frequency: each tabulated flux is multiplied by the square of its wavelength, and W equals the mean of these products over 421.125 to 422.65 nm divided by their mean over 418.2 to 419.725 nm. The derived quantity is 1.05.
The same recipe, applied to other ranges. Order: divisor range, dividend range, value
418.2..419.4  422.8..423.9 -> 1.03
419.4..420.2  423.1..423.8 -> 1.11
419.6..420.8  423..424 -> 1.08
